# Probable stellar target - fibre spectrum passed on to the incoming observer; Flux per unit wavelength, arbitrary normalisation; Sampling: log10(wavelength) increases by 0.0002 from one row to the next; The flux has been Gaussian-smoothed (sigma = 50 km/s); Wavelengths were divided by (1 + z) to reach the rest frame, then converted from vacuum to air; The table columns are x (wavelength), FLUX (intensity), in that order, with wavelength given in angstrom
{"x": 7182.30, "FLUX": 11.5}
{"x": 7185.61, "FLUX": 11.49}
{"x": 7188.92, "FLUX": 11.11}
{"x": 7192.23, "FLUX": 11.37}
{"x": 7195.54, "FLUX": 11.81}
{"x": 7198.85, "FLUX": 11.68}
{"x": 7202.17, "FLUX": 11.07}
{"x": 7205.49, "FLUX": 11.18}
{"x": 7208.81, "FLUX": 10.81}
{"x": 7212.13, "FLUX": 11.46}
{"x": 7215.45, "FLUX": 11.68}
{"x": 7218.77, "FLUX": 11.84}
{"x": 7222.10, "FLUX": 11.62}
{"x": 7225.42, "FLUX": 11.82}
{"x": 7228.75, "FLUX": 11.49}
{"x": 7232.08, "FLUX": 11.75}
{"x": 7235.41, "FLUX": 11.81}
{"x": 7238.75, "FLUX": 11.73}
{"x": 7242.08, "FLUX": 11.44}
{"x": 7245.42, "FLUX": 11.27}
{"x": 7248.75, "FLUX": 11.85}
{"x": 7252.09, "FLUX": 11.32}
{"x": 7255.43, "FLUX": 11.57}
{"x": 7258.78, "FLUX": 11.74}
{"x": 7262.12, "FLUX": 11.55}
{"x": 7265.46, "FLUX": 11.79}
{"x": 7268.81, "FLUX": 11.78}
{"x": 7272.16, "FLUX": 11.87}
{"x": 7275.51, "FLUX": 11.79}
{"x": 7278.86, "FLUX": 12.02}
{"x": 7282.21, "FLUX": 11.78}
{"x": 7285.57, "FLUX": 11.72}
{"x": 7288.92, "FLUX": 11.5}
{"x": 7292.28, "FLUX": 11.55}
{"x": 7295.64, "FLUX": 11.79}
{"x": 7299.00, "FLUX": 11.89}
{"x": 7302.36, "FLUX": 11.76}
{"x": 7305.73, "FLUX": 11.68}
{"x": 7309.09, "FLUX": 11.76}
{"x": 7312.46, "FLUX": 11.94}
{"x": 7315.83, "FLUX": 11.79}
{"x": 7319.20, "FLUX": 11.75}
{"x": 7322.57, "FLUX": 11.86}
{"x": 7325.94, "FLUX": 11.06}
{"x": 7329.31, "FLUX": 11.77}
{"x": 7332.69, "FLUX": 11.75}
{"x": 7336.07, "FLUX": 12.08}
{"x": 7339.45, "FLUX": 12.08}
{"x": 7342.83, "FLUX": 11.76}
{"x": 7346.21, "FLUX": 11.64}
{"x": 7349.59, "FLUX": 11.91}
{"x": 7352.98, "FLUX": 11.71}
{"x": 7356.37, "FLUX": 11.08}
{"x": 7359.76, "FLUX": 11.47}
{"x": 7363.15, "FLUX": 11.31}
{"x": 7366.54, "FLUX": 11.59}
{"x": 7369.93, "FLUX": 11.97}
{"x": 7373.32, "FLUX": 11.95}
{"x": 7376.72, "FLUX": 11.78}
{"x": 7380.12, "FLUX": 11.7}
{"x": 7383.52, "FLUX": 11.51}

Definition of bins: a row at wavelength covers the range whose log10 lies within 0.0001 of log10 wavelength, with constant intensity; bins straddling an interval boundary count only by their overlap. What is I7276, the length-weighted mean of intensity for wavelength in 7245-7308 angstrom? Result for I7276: 11.7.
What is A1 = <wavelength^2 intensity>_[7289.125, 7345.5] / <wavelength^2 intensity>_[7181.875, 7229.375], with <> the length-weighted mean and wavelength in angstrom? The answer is 1.06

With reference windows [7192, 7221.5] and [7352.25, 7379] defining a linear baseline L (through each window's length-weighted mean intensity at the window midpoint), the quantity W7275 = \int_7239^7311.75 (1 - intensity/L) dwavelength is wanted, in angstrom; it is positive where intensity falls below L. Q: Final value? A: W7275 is -1.1 angstrom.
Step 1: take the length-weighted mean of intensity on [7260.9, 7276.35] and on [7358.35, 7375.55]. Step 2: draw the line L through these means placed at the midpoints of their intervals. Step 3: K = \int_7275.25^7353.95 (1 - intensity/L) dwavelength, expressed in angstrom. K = -0.3 angstrom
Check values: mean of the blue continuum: 11.8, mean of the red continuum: 11.7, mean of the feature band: 11.8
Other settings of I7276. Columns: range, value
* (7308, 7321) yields 11.8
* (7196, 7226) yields 11.5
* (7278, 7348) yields 11.8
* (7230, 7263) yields 11.6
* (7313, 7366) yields 11.7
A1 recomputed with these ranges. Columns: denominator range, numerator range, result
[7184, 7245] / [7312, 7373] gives 1.05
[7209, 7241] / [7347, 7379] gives 1.04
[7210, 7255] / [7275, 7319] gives 1.03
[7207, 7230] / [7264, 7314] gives 1.04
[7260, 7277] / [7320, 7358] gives 1.01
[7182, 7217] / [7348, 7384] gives 1.07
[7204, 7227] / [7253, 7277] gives 1.03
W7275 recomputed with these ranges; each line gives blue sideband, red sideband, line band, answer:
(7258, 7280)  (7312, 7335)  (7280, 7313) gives 0.0 angstrom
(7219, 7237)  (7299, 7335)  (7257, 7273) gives 0.0 angstrom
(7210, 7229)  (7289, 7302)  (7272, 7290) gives -0.1 angstrom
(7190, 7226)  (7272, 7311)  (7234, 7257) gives 0.1 angstrom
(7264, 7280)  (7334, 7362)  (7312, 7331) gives 0.1 angstrom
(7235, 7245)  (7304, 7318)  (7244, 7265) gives 0.1 angstrom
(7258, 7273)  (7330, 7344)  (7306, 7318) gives 0.0 angstrom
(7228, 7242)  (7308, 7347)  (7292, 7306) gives 0.0 angstrom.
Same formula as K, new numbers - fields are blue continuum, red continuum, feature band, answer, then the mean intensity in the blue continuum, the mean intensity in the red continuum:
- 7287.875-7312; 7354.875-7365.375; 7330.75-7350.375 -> -0.7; 11.7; 11.3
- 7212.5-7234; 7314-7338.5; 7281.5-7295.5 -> 0.1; 11.7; 11.7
